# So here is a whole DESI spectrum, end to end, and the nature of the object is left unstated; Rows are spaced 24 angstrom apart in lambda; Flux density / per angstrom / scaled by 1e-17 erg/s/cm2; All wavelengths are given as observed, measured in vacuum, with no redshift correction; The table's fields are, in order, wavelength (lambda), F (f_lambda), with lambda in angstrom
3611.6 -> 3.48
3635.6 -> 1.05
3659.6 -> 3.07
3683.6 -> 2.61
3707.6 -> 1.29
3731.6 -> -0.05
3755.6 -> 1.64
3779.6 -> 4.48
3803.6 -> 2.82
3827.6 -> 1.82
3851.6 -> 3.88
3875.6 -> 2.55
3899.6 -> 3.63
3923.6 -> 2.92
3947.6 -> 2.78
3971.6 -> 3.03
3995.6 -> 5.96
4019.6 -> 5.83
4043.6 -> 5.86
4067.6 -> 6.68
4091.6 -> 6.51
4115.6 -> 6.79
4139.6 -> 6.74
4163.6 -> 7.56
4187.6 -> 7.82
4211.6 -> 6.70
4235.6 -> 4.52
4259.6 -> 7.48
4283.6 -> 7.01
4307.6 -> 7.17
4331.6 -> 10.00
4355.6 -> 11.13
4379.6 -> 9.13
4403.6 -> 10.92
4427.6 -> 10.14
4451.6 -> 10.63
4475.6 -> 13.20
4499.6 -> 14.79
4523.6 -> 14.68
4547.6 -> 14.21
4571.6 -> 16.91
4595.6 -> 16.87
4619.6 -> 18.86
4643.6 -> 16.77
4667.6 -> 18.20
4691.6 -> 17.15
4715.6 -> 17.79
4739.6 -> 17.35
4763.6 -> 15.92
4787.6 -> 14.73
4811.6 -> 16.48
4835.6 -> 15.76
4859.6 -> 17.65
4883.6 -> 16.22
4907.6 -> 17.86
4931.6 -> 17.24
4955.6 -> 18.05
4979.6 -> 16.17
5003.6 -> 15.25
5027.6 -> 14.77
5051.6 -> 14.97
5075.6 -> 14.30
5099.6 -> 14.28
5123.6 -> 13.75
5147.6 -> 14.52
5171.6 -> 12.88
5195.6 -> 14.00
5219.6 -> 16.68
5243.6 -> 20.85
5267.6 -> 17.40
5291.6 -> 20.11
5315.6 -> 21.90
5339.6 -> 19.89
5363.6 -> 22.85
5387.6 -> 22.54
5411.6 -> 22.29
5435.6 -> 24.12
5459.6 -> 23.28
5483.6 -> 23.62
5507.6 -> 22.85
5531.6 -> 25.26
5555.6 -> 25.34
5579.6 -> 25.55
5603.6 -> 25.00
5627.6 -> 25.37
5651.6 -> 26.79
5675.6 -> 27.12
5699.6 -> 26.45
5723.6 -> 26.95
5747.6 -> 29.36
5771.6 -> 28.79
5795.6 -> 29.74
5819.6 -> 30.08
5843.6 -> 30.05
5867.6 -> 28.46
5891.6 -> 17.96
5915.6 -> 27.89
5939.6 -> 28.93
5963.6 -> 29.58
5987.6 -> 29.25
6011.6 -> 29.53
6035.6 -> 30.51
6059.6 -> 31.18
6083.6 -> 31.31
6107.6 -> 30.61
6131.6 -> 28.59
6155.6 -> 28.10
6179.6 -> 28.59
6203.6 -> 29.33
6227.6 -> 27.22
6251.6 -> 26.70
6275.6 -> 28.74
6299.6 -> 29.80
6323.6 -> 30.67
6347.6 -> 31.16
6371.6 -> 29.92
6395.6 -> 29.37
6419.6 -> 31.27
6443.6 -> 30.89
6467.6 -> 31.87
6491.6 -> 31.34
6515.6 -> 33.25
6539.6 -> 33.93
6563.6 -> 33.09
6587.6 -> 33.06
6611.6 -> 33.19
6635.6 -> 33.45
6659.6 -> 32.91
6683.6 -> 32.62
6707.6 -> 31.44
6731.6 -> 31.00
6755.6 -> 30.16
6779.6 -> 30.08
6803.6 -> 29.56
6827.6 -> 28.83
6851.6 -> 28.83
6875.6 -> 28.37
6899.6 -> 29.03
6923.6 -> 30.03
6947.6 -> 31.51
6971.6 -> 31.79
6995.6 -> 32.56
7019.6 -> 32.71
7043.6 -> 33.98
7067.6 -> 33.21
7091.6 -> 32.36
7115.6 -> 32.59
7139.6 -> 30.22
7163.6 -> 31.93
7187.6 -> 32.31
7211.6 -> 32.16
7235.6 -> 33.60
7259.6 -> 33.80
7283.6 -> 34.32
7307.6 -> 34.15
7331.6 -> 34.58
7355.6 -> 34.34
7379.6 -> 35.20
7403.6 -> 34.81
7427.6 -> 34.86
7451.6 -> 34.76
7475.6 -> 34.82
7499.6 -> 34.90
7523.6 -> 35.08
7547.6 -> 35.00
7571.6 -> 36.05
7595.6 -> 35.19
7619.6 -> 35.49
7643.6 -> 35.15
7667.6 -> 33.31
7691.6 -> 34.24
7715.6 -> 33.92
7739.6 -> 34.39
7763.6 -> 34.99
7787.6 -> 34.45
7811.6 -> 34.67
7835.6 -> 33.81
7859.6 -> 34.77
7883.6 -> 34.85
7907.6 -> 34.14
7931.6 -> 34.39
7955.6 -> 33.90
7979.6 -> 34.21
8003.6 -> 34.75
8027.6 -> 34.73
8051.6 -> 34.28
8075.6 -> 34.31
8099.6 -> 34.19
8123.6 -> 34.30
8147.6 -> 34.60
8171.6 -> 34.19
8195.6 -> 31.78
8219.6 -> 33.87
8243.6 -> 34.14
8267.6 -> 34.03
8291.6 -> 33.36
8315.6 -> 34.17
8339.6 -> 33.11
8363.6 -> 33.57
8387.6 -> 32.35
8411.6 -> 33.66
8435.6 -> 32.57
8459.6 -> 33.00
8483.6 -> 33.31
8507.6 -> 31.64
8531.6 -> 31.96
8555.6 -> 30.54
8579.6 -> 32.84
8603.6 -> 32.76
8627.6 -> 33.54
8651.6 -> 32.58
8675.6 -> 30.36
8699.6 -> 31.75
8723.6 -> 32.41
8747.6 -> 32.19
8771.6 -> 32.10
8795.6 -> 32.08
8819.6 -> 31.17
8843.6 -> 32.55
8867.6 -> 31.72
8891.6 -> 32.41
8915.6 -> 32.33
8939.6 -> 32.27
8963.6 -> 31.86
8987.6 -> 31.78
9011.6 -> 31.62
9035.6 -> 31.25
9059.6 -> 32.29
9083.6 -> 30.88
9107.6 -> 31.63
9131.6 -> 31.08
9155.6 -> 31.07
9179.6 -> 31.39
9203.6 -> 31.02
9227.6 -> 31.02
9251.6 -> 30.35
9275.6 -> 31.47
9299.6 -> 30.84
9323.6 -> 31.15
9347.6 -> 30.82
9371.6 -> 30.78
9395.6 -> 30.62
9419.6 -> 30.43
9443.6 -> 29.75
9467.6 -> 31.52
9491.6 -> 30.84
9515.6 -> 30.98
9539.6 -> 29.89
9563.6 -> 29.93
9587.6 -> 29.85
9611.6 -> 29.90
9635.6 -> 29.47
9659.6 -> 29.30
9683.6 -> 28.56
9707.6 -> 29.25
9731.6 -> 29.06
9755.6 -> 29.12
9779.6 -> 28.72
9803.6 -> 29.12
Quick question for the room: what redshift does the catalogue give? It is 0.00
